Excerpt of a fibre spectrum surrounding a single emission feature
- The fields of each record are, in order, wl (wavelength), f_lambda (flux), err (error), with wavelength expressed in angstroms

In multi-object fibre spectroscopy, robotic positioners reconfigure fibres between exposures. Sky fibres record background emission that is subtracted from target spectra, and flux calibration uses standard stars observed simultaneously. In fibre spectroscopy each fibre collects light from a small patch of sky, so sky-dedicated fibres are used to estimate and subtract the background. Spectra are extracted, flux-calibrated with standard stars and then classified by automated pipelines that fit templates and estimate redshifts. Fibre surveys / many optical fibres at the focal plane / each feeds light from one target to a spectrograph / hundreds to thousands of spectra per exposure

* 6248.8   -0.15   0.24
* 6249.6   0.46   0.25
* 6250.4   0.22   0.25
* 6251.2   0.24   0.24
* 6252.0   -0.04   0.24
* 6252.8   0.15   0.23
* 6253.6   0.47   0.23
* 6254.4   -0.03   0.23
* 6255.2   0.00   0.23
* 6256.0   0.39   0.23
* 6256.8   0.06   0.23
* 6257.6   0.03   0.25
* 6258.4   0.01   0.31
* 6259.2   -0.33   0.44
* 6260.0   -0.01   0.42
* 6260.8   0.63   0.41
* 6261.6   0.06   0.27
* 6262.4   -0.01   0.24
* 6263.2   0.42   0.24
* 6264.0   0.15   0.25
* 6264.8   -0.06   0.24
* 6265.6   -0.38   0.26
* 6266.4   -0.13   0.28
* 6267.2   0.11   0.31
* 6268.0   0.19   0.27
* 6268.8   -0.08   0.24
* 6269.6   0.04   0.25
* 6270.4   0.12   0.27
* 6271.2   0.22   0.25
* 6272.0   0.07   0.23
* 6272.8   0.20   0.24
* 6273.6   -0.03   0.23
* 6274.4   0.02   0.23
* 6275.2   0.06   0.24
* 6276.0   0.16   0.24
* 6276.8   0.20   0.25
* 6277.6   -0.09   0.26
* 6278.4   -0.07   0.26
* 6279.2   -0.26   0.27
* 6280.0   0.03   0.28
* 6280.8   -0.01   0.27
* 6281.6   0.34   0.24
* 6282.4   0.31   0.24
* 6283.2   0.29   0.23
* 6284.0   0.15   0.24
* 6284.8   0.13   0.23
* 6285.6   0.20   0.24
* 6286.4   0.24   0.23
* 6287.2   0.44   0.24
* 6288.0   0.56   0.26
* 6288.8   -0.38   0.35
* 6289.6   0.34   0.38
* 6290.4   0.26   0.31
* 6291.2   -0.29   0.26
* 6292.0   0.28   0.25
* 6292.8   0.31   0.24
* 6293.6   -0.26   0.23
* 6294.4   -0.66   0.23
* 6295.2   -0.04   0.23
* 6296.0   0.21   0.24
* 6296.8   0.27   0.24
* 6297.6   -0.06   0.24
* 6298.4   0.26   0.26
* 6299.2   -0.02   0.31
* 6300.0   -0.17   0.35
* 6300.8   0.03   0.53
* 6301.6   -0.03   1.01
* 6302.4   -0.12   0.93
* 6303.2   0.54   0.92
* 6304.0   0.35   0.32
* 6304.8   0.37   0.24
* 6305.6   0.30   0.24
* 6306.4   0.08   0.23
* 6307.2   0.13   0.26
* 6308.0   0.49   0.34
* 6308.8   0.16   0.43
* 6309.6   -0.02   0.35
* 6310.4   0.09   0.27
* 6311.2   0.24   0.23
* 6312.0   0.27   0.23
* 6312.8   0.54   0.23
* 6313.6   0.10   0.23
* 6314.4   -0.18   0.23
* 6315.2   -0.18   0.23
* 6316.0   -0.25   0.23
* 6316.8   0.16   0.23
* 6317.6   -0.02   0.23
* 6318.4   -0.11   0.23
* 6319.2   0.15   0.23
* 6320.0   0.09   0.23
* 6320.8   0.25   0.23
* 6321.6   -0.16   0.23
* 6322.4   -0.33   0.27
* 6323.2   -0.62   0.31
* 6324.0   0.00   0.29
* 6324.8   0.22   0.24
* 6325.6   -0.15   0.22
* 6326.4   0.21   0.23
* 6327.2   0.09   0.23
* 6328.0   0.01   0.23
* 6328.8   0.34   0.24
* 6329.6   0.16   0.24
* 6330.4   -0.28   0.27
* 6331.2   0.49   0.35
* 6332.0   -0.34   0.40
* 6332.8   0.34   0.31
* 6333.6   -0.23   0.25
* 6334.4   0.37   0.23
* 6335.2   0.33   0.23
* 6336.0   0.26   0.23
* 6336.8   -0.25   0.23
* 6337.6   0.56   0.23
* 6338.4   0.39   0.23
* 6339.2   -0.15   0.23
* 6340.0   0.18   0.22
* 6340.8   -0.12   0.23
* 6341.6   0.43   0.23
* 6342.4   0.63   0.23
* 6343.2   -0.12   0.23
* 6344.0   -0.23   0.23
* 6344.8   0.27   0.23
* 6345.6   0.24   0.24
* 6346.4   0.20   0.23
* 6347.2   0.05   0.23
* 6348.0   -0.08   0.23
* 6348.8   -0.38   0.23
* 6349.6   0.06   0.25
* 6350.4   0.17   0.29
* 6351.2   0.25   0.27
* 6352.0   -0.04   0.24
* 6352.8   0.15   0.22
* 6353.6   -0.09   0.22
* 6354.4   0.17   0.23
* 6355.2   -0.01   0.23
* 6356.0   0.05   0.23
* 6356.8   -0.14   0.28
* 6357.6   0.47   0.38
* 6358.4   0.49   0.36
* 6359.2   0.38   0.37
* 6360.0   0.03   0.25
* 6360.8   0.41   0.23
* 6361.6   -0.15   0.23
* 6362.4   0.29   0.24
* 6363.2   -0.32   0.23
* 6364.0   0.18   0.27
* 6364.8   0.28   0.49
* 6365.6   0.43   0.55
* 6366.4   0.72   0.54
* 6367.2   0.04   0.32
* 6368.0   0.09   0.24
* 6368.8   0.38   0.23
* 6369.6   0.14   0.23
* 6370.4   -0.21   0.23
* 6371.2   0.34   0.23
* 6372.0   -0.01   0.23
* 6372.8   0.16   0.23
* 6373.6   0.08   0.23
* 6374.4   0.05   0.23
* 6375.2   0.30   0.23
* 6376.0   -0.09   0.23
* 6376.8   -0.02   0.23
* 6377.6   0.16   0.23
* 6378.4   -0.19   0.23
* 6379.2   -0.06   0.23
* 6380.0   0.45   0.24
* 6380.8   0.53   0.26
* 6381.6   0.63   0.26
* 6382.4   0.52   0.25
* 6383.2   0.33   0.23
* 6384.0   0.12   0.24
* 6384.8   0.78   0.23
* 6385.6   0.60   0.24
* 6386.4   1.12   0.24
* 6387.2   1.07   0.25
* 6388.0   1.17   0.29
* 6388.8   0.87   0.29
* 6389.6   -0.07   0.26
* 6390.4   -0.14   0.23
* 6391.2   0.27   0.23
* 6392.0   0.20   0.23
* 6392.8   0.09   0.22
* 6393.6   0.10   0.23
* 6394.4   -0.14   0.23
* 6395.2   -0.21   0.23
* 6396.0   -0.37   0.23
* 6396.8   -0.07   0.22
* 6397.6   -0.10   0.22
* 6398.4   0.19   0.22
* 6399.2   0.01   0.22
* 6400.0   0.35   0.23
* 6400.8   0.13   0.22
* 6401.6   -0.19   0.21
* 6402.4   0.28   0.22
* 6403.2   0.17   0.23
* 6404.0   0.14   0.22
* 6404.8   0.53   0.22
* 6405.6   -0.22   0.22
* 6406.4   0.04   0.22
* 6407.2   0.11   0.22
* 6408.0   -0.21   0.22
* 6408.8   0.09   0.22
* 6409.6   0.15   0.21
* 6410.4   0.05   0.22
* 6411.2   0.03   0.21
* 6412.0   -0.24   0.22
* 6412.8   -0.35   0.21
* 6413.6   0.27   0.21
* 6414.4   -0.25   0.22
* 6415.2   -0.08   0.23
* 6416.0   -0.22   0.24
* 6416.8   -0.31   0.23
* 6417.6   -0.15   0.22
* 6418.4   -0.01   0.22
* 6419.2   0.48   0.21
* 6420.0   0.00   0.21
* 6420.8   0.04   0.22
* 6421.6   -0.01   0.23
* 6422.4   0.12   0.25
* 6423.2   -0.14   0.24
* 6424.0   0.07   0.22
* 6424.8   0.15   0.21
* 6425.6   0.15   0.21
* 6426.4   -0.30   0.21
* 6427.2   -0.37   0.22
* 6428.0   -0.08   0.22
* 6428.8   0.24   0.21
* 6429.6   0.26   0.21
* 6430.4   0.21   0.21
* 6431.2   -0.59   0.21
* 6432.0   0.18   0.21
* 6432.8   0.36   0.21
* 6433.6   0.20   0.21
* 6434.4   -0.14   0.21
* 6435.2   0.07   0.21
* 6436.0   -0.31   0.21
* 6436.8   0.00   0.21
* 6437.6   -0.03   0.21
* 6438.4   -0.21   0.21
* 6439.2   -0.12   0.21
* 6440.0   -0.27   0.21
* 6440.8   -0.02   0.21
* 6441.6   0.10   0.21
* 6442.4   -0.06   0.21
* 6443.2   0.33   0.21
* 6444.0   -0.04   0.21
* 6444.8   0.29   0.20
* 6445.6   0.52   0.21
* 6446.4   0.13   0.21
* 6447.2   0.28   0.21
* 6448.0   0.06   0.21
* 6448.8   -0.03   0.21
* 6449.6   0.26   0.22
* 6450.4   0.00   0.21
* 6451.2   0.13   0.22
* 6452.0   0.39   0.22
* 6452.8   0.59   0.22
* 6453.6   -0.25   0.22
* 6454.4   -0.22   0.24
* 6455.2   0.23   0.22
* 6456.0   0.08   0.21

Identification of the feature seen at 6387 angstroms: [O II] 3727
